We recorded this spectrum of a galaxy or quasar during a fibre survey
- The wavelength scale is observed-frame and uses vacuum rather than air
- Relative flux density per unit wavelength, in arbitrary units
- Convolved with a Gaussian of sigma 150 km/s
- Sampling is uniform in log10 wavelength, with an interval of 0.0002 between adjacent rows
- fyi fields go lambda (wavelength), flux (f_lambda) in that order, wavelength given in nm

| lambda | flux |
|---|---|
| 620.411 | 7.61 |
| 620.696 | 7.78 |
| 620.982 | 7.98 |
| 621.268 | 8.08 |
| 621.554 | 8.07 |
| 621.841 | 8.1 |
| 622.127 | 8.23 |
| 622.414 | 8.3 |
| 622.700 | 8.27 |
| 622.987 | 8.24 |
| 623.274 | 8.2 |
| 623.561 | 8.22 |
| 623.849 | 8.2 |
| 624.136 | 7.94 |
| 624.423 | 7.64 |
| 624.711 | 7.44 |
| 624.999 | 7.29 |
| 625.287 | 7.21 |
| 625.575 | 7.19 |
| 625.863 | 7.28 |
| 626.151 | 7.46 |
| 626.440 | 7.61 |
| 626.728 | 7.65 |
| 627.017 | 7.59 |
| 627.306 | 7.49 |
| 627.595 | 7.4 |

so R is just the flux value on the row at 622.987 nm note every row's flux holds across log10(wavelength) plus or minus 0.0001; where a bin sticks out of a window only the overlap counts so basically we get 8.24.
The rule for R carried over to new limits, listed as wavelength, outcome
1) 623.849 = 8.2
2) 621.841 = 8.1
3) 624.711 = 7.44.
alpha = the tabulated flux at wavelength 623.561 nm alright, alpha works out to 8.22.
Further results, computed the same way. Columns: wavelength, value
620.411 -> 7.61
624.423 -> 7.64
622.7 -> 8.27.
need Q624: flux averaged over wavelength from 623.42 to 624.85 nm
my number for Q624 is 7.89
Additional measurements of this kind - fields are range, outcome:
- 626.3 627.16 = 7.62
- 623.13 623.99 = 8.2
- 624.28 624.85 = 7.54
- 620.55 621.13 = 7.89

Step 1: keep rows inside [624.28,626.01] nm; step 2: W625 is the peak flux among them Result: 7.64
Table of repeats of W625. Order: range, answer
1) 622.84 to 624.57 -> 8.24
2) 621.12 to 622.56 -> 8.3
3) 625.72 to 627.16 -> 7.65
